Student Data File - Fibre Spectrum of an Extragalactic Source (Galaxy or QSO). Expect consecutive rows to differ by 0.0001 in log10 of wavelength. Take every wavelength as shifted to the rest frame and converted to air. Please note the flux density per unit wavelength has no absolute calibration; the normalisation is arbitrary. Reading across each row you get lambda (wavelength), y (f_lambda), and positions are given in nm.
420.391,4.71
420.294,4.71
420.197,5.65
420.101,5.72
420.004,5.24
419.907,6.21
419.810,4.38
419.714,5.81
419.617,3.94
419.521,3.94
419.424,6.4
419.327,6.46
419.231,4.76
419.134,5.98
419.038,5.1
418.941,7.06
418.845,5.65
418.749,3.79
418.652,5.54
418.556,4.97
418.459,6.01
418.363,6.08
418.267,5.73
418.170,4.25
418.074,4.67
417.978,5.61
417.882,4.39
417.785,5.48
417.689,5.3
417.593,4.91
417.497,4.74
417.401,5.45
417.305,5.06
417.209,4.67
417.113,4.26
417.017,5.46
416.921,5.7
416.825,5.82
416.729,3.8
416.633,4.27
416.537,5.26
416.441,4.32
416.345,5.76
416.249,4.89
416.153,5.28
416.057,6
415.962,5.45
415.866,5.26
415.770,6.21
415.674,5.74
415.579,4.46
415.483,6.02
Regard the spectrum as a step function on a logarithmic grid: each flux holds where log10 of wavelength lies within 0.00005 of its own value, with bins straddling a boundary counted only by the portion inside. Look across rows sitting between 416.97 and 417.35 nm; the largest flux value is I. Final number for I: 5.46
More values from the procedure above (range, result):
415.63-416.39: 6.21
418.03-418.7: 6.08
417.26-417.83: 5.48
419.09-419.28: 5.98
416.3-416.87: 5.82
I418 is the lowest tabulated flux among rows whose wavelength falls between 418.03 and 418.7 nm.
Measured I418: 4.25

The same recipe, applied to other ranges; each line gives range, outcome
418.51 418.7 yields 4.97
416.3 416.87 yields 3.8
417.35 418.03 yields 4.39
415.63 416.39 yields 4.89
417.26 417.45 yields 5.06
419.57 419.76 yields 3.94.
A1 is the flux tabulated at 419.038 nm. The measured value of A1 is 5.1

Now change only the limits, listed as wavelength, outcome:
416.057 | 6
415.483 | 6.02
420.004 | 5.24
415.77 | 6.21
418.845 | 5.65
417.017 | 5.46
